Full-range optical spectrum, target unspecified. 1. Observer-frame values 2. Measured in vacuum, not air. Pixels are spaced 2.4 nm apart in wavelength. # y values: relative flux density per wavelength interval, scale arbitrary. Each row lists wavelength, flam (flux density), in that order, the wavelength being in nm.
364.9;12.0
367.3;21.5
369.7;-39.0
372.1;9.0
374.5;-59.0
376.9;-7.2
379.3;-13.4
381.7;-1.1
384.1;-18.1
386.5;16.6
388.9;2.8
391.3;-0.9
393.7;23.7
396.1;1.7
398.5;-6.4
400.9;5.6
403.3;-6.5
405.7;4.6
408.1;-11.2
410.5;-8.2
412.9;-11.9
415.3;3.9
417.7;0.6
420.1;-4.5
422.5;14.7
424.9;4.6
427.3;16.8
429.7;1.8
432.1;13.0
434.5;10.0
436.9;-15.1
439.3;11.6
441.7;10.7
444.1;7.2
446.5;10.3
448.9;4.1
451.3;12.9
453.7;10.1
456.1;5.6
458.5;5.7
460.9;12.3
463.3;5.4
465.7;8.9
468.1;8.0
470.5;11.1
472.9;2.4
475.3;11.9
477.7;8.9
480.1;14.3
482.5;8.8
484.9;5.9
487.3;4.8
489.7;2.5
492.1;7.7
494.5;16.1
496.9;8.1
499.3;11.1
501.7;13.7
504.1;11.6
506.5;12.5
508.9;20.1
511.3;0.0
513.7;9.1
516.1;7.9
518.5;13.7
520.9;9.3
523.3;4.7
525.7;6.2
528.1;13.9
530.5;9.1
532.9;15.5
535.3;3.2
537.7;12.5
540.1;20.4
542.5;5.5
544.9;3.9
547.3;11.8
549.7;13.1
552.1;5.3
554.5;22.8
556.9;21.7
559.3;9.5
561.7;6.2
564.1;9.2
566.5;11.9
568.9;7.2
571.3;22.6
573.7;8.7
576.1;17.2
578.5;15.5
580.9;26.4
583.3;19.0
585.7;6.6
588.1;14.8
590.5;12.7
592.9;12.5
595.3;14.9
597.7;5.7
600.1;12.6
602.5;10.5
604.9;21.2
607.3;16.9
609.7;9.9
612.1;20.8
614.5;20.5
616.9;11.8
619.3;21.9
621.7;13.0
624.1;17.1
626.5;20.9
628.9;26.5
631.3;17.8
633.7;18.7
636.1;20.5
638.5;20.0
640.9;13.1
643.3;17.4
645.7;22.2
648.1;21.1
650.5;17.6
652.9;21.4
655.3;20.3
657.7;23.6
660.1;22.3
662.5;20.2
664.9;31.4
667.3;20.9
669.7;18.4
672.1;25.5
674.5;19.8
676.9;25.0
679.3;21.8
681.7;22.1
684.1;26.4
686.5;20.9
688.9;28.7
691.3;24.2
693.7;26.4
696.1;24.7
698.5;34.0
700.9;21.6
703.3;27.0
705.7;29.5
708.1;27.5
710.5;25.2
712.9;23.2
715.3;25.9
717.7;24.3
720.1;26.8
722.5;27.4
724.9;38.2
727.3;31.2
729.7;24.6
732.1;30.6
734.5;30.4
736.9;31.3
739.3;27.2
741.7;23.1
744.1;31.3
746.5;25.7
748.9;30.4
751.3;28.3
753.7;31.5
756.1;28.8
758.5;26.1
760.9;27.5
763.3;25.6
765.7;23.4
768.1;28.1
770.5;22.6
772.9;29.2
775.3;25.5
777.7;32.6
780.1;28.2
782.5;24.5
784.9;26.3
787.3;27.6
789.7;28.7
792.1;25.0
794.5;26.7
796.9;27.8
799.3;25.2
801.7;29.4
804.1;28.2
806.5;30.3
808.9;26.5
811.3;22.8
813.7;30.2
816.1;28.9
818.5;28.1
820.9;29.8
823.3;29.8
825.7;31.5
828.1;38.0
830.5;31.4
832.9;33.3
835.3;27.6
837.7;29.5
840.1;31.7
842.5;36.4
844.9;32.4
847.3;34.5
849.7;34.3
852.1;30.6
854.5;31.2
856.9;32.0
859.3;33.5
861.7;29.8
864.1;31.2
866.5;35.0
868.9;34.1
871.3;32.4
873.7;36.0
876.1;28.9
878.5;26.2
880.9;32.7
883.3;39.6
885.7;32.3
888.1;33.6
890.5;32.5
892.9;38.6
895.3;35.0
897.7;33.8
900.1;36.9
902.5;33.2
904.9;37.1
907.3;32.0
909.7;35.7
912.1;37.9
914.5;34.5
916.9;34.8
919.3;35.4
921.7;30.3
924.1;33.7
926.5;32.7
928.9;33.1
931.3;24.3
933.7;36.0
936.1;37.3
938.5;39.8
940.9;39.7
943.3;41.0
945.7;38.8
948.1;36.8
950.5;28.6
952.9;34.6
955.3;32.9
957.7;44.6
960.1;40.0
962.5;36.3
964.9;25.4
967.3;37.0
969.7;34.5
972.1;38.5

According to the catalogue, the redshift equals 0.566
